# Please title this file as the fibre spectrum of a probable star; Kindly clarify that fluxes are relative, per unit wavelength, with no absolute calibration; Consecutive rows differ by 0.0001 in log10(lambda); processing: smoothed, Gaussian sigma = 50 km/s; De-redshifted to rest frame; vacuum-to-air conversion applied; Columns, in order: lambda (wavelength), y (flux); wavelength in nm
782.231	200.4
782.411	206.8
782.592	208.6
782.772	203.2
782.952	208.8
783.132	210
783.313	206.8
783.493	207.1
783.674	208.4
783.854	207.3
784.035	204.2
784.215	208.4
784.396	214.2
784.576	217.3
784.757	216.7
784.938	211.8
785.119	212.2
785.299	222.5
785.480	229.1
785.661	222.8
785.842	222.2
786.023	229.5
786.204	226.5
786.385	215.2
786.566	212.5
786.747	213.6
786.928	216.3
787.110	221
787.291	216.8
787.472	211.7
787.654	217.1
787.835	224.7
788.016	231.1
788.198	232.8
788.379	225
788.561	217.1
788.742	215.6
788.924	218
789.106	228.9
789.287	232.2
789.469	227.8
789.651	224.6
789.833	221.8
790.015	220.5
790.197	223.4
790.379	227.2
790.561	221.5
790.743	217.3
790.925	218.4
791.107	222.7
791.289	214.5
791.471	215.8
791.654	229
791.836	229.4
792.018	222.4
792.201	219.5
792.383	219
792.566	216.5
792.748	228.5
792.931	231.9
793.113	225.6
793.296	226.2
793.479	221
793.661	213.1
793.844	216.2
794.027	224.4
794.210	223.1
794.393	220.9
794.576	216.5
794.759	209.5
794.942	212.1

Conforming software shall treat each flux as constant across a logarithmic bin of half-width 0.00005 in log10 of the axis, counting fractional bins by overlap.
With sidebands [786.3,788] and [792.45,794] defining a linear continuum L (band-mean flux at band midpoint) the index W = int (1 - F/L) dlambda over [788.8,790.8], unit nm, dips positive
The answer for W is -0.040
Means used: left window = 217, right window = 222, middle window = 224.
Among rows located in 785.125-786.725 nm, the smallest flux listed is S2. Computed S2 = 212.5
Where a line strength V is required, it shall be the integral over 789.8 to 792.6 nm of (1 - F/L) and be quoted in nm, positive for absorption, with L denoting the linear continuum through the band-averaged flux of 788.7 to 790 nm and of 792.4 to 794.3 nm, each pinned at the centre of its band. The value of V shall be 0.03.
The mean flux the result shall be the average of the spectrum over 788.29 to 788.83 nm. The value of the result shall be 219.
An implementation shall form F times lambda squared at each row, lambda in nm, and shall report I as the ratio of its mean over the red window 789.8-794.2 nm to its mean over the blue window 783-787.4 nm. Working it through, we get 1.0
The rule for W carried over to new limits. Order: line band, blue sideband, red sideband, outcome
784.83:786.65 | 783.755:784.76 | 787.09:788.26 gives -0.039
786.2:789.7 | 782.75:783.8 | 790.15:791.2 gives -0.076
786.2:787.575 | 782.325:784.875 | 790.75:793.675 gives -0.013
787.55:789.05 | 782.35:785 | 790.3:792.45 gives -0.043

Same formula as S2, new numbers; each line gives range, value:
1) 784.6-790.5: 211.7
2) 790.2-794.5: 213.1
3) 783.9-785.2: 204.2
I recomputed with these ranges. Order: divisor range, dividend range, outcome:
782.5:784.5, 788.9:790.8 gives 1.10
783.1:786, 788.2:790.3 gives 1.06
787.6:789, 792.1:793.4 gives 1.01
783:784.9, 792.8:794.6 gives 1.08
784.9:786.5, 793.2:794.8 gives 1.01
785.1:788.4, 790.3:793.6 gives 1.02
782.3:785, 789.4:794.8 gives 1.08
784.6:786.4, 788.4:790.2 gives 1.02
